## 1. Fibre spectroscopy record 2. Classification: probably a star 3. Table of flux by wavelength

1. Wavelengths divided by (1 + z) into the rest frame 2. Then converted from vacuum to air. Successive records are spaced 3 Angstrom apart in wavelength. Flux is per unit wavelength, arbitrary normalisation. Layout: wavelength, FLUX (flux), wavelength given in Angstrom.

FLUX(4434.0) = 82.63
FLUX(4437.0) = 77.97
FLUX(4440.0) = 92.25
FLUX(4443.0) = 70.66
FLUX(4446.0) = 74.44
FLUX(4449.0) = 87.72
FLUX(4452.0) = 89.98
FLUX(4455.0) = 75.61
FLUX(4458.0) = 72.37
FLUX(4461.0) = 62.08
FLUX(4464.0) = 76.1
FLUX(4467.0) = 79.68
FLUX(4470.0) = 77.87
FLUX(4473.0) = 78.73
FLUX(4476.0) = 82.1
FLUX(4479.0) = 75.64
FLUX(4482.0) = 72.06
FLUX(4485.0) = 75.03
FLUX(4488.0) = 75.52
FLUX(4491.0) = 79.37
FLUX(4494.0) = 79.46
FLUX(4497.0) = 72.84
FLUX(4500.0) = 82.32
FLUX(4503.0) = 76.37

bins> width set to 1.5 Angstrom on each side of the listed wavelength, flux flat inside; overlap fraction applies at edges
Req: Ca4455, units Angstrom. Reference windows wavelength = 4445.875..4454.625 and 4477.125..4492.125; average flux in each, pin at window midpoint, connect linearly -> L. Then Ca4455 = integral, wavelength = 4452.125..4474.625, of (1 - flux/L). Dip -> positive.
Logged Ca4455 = 1.5 Angstrom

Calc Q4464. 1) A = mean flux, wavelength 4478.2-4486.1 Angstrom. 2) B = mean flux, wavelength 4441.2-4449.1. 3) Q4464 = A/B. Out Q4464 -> 0.97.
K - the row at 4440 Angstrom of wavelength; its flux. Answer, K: 92.25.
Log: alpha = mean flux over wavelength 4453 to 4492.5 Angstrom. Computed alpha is 75.7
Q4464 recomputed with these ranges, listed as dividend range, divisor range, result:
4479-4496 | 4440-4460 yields 0.96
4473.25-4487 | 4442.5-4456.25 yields 0.95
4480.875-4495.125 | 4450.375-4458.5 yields 0.95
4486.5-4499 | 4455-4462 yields 1.11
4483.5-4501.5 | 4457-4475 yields 1.04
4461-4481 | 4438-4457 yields 0.95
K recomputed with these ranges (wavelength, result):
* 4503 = 76.37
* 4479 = 75.64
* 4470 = 77.87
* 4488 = 75.52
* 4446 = 74.44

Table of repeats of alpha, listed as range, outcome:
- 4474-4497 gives 76.8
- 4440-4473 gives 77.5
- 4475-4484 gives 76.2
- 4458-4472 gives 73.9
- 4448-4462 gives 77.7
